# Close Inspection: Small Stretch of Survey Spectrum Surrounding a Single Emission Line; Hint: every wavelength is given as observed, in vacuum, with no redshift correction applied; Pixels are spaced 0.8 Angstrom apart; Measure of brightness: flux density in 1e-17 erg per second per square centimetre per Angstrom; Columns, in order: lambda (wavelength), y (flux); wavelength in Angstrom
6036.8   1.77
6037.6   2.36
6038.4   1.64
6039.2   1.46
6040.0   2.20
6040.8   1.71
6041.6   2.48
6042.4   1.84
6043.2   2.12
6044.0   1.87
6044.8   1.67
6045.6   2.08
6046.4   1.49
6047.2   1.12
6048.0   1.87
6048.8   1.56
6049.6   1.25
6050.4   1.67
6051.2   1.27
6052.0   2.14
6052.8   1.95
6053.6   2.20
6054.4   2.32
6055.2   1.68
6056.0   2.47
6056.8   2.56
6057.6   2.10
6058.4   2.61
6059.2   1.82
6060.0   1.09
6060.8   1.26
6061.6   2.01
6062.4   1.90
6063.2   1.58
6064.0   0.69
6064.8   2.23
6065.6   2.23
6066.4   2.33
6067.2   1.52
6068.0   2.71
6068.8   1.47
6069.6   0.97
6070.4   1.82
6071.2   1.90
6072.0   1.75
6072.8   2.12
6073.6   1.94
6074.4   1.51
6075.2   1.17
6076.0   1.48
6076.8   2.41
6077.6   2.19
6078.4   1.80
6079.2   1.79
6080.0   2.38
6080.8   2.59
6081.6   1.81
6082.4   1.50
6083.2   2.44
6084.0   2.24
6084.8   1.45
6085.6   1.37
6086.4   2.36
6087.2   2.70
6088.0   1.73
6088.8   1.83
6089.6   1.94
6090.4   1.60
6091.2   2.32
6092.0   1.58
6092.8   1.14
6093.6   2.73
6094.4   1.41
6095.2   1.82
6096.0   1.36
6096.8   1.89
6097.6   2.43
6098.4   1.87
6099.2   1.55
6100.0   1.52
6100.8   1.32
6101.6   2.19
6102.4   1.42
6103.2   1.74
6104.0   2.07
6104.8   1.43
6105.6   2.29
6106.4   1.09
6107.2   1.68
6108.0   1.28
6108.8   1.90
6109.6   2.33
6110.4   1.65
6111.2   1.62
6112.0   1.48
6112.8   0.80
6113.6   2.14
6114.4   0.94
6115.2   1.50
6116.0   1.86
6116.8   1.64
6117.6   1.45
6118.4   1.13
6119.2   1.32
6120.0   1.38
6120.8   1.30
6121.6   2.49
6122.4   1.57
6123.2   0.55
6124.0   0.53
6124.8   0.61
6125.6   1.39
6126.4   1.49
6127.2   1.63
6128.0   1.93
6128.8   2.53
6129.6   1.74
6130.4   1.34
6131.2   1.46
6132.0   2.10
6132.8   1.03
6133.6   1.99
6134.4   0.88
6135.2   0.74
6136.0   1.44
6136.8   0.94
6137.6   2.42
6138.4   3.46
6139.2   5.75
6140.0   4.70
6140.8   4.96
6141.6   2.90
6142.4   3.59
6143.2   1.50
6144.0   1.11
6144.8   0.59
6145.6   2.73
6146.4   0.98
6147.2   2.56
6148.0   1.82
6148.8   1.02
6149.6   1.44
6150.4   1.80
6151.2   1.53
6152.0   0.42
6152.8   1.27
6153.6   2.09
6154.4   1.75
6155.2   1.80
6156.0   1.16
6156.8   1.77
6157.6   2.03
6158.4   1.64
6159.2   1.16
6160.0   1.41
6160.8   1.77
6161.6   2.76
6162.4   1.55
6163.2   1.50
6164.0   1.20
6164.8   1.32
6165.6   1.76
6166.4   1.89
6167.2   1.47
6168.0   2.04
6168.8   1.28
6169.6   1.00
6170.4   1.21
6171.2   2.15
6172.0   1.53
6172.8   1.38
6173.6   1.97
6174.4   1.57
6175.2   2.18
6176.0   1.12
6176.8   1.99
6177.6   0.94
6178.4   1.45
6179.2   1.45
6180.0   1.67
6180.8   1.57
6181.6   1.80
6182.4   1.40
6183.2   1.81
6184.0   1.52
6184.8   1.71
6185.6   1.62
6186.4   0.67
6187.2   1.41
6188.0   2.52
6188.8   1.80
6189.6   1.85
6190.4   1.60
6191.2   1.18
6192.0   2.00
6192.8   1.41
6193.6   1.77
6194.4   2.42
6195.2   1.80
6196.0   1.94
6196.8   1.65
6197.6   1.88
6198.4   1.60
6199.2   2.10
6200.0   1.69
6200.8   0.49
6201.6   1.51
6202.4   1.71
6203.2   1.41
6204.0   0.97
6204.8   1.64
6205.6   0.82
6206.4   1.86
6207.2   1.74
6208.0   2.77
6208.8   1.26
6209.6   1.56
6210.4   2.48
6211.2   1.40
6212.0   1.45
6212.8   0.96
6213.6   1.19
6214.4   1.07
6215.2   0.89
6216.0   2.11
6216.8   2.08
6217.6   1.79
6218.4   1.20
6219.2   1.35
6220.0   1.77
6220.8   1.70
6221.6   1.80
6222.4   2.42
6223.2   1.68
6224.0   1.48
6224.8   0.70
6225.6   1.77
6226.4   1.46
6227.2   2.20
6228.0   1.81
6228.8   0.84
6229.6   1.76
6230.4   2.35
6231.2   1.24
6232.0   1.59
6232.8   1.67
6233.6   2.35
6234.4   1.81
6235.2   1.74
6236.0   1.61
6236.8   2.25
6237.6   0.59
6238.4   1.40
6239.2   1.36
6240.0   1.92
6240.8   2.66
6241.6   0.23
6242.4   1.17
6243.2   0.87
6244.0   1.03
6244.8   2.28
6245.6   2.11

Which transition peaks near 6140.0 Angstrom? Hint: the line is H-beta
